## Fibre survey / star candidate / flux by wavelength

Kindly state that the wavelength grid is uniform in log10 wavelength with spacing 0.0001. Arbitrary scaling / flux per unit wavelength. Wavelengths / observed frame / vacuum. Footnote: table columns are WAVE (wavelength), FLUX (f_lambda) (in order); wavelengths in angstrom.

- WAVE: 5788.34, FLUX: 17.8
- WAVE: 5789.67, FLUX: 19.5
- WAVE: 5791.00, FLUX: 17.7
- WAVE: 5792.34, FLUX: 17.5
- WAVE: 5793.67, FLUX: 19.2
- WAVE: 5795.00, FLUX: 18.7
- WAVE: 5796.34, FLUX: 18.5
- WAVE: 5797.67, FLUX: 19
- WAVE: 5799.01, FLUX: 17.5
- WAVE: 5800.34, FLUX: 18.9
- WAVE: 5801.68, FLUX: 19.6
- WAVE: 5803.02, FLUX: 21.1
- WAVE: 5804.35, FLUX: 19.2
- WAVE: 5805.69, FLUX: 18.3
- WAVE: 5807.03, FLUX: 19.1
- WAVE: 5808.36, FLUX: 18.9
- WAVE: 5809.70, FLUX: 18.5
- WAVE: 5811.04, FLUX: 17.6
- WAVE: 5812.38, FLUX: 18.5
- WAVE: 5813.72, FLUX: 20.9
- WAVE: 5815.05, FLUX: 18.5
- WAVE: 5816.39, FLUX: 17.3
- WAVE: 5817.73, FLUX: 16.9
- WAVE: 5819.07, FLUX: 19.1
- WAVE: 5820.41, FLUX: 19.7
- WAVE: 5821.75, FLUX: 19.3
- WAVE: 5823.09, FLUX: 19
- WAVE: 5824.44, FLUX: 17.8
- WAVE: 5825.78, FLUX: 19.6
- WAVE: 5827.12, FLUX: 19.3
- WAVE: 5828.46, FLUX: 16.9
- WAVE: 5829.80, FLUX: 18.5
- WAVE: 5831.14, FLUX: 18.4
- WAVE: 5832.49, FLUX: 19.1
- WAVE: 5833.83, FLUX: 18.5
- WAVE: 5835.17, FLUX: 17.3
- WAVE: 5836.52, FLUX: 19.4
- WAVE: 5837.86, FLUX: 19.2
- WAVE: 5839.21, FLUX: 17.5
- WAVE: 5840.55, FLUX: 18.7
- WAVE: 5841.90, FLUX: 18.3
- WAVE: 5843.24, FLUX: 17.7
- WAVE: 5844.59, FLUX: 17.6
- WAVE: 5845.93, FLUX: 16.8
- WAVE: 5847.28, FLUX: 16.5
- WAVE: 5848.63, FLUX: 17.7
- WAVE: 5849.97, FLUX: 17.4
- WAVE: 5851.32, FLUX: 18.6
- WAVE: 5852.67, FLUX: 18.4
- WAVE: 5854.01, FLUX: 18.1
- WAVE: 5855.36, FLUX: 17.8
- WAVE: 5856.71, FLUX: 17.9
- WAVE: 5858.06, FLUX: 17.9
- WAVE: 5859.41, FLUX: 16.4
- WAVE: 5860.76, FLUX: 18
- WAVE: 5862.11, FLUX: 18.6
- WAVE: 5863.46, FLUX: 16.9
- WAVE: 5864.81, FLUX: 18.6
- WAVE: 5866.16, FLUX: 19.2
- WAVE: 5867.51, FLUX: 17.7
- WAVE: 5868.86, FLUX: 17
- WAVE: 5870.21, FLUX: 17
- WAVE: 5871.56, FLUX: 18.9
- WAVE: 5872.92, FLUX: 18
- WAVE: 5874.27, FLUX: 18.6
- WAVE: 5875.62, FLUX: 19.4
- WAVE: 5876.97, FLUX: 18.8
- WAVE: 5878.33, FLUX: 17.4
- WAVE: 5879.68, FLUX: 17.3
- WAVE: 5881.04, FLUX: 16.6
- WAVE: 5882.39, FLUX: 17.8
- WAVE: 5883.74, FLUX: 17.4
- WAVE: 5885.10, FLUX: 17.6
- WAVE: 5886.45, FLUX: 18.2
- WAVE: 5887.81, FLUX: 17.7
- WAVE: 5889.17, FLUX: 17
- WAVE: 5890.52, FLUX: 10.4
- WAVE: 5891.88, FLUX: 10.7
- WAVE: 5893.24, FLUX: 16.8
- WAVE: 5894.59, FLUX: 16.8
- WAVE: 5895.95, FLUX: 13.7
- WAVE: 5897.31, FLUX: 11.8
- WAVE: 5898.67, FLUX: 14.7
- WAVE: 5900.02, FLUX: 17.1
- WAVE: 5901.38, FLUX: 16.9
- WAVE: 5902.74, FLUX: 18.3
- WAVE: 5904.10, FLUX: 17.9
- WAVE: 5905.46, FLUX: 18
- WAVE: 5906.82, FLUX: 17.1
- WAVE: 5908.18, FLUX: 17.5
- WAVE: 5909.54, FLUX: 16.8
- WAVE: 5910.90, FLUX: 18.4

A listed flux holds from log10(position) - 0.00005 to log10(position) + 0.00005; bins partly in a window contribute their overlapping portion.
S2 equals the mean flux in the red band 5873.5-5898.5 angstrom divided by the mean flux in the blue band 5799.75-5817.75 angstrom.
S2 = 0.9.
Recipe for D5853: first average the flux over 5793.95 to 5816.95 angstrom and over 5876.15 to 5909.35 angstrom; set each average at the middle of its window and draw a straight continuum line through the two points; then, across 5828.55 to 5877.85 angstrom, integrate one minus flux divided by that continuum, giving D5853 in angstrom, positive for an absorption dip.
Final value -1.5 angstrom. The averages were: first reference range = 18.8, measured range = 18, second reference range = 16.4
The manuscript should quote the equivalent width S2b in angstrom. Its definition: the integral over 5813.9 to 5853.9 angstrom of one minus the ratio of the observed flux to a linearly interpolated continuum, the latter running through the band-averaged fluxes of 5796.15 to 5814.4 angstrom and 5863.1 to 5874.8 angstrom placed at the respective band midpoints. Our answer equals 0.6 angstrom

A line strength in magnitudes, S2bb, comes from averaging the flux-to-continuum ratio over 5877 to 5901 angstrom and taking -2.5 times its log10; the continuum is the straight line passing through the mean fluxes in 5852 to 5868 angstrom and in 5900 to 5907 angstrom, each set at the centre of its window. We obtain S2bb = 0.12 mag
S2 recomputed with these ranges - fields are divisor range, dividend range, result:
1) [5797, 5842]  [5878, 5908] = 0.87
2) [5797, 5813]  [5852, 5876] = 0.96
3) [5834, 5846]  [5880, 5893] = 0.88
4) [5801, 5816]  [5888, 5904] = 0.79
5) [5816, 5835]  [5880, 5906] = 0.87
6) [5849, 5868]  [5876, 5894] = 0.92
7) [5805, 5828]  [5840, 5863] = 0.95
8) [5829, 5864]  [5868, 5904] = 0.93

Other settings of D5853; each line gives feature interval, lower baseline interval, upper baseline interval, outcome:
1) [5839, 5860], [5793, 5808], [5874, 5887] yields 0.7 angstrom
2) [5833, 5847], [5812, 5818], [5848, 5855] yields 0.1 angstrom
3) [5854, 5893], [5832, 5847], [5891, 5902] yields -2.9 angstrom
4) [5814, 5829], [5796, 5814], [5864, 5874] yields 0.1 angstrom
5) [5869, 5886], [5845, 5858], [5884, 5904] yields -1.5 angstrom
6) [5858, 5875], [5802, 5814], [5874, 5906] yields -0.7 angstrom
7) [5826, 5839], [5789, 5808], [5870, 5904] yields -0.4 angstrom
